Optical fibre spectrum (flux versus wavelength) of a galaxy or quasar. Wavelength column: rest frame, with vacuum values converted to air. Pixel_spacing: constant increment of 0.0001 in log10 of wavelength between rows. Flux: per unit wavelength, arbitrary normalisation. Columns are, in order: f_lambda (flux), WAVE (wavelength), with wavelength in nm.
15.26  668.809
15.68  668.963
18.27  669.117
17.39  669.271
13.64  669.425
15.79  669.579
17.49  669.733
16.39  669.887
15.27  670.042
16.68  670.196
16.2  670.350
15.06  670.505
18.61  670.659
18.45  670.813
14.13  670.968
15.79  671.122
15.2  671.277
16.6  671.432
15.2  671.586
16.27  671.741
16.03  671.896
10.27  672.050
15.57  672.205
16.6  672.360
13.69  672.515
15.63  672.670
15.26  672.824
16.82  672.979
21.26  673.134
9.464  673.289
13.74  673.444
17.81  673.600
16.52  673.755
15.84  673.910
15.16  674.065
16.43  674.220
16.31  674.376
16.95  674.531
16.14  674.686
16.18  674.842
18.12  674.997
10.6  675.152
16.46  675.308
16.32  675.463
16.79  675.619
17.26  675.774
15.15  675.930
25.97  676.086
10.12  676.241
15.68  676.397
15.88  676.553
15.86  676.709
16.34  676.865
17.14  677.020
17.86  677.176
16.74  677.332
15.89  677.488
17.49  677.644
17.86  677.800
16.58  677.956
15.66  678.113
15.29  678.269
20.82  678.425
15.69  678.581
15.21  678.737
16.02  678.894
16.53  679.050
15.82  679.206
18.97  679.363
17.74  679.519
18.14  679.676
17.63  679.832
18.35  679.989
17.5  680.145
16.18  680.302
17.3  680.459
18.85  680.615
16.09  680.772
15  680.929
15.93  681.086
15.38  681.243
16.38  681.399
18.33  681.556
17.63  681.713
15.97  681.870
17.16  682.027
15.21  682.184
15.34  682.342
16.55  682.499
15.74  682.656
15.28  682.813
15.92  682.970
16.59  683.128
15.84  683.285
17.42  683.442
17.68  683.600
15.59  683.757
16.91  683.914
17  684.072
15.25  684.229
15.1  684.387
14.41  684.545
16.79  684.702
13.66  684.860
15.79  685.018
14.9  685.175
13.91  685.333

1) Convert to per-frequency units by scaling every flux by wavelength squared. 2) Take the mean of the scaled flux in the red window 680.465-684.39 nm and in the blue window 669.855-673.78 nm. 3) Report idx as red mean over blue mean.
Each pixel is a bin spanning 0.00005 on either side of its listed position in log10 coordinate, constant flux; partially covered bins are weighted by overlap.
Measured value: 1.08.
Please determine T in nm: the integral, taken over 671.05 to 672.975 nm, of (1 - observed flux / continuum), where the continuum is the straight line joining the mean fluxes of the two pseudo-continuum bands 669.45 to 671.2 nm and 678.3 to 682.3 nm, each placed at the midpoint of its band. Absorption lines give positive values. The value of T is 0.13 nm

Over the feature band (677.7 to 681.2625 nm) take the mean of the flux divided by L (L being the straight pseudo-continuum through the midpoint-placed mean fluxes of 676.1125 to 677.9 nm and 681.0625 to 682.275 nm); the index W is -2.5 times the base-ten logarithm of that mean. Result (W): -0.03 mag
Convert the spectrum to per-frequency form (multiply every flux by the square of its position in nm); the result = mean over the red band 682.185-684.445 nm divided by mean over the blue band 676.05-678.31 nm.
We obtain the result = 1.0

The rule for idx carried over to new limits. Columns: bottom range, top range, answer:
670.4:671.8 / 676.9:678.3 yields 1.06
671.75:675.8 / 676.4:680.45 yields 1.10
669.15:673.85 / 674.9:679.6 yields 1.07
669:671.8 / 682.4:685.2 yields 1.02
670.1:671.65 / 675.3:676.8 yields 1.04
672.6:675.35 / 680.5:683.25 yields 1.06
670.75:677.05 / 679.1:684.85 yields 1.07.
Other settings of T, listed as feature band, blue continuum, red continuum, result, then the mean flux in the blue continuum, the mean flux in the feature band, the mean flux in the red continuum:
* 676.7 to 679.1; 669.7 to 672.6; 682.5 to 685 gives -0.130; 15.7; 16.7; 16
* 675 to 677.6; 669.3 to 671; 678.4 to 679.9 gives 0.082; 16.2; 16.3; 17.1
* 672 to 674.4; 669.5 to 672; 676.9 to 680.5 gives 0.143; 16.1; 15.4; 17.1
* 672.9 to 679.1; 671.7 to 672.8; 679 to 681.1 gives -0.150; 14.8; 16.3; 17.2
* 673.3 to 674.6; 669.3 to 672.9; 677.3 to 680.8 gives 0.034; 15.7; 15.7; 17.1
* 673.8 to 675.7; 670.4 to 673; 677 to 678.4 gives 0.032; 15.6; 16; 16.9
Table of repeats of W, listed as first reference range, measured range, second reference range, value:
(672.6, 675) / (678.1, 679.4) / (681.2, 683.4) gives -0.031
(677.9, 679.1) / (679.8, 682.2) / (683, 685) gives -0.038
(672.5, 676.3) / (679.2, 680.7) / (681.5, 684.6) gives -0.099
